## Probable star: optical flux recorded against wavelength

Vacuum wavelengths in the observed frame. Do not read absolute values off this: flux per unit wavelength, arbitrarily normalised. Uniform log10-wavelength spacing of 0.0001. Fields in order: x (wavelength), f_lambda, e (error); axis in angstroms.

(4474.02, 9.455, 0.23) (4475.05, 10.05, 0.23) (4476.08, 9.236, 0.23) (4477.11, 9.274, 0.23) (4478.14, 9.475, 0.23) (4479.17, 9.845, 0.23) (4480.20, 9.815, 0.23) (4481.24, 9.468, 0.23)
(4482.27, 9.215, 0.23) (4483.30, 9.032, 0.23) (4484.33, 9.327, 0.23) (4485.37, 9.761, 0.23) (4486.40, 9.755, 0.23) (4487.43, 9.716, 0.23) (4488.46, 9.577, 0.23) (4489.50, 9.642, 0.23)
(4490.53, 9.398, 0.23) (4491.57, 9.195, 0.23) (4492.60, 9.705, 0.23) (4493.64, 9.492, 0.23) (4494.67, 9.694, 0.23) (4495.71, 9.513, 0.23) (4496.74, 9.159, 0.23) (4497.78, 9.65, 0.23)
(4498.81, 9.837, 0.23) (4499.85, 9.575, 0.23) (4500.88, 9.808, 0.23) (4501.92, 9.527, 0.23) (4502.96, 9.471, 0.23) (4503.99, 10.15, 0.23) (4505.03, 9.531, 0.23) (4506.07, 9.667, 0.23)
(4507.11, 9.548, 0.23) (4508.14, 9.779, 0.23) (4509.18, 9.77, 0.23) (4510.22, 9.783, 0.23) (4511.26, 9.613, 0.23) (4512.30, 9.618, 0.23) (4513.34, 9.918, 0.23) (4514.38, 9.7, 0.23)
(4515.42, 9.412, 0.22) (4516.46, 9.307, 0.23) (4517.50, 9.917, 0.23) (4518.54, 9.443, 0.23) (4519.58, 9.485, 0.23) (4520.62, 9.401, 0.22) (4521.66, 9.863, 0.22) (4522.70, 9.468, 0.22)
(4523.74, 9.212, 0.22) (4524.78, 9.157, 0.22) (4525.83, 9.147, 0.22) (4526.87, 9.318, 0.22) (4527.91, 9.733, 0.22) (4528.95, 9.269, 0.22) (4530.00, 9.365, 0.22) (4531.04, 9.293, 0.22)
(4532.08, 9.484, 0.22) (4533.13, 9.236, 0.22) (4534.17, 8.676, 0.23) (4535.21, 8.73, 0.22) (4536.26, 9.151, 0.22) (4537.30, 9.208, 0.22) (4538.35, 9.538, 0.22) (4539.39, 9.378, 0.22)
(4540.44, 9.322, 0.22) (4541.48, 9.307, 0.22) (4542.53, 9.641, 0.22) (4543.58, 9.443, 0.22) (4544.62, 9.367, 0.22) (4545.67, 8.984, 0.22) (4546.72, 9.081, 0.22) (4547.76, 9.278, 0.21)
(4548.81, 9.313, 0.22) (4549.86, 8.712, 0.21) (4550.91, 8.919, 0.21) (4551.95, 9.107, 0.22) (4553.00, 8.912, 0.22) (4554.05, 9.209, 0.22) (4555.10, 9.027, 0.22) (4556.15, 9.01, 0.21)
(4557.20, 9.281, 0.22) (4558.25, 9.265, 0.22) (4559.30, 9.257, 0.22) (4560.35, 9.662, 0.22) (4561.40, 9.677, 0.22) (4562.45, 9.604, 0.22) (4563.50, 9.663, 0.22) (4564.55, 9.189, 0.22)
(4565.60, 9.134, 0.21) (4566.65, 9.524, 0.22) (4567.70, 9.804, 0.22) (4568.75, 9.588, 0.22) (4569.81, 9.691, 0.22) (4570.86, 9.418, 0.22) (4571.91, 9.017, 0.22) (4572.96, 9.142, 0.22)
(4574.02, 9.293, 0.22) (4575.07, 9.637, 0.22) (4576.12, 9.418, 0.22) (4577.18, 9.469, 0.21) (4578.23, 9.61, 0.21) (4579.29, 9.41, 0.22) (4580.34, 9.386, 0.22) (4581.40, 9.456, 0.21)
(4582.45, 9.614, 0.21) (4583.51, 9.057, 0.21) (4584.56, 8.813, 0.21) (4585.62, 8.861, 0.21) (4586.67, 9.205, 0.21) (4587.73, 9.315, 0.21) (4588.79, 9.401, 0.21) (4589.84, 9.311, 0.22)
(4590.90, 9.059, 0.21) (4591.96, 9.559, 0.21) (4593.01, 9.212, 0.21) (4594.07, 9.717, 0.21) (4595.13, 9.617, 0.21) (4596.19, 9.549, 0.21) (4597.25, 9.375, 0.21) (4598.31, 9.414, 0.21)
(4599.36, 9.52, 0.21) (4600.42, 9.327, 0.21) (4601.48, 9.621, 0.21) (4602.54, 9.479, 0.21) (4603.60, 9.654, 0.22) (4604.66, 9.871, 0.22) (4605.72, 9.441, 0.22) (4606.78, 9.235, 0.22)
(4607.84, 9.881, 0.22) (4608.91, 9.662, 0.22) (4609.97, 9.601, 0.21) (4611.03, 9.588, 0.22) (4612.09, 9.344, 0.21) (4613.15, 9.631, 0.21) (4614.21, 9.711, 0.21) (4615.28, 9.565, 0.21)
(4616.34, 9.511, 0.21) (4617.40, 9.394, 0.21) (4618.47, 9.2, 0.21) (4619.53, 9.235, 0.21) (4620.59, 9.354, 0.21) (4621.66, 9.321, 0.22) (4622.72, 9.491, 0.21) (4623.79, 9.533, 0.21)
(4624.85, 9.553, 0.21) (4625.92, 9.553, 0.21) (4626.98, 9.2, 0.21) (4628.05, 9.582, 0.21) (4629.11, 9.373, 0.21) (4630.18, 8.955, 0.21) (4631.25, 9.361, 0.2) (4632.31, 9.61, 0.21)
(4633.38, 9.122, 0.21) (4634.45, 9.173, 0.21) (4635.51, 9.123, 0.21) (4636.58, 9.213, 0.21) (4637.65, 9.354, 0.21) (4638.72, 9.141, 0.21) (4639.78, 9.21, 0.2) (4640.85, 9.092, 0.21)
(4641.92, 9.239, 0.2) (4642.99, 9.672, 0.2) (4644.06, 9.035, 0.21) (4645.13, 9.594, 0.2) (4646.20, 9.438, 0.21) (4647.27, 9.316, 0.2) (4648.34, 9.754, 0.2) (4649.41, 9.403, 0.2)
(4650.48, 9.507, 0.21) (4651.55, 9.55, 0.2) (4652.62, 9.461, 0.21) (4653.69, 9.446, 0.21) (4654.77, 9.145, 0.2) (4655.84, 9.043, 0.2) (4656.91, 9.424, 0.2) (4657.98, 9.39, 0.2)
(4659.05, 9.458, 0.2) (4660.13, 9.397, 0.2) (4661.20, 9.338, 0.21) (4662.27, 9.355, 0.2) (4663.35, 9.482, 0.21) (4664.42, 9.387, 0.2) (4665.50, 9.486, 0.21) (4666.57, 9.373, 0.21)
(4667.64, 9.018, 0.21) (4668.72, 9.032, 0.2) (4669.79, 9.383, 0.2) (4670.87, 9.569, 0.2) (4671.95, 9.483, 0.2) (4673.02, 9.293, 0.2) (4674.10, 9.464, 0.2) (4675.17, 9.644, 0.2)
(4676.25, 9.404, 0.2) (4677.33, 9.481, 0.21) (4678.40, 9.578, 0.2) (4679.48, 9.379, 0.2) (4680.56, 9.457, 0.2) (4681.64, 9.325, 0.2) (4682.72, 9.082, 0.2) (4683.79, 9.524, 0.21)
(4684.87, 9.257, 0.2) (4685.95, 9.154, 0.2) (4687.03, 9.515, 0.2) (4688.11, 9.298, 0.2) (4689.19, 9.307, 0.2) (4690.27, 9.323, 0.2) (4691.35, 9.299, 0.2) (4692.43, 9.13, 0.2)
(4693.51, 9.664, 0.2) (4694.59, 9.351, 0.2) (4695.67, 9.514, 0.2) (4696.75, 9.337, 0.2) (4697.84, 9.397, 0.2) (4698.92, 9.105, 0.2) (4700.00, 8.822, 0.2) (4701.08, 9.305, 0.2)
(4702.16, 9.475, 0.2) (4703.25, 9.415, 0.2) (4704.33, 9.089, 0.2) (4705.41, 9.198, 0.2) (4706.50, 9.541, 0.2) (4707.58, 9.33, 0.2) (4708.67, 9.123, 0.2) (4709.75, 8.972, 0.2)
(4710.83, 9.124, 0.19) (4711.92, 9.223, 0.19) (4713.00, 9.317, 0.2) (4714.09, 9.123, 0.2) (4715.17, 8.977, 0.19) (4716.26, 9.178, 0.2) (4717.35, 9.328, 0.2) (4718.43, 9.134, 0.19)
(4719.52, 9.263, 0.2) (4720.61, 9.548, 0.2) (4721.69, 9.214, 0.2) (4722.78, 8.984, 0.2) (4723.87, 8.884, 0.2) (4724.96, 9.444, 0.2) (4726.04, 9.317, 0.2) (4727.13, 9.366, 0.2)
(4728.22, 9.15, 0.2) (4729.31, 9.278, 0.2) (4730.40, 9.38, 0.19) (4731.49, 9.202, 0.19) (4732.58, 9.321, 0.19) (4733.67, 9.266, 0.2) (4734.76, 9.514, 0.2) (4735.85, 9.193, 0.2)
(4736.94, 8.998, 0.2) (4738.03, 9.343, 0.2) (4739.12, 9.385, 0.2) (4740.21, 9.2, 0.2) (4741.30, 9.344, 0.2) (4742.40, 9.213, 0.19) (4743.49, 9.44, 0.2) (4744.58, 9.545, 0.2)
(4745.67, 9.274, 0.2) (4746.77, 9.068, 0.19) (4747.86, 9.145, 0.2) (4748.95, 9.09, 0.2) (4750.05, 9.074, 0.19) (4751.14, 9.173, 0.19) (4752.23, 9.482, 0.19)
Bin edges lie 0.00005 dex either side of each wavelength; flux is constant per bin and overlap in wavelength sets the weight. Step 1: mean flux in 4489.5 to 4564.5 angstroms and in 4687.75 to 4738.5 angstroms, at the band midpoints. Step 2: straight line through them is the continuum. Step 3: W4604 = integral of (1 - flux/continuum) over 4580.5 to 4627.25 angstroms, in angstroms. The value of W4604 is -0.4 angstroms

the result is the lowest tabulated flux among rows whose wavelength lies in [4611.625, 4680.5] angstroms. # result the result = 8.955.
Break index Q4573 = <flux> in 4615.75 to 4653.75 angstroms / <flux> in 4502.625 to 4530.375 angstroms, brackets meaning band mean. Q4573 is 1.0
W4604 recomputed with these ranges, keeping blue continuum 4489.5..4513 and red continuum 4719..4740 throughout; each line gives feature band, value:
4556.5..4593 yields 0.5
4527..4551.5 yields 0.8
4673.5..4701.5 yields -0.1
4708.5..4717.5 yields 0.1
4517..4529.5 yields 0.2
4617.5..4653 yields 0.2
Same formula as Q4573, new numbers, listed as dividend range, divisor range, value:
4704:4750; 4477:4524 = 0.96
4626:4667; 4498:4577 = 0.99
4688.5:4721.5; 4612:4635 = 0.99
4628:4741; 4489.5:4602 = 0.99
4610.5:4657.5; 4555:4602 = 1.00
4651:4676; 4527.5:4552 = 1.02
